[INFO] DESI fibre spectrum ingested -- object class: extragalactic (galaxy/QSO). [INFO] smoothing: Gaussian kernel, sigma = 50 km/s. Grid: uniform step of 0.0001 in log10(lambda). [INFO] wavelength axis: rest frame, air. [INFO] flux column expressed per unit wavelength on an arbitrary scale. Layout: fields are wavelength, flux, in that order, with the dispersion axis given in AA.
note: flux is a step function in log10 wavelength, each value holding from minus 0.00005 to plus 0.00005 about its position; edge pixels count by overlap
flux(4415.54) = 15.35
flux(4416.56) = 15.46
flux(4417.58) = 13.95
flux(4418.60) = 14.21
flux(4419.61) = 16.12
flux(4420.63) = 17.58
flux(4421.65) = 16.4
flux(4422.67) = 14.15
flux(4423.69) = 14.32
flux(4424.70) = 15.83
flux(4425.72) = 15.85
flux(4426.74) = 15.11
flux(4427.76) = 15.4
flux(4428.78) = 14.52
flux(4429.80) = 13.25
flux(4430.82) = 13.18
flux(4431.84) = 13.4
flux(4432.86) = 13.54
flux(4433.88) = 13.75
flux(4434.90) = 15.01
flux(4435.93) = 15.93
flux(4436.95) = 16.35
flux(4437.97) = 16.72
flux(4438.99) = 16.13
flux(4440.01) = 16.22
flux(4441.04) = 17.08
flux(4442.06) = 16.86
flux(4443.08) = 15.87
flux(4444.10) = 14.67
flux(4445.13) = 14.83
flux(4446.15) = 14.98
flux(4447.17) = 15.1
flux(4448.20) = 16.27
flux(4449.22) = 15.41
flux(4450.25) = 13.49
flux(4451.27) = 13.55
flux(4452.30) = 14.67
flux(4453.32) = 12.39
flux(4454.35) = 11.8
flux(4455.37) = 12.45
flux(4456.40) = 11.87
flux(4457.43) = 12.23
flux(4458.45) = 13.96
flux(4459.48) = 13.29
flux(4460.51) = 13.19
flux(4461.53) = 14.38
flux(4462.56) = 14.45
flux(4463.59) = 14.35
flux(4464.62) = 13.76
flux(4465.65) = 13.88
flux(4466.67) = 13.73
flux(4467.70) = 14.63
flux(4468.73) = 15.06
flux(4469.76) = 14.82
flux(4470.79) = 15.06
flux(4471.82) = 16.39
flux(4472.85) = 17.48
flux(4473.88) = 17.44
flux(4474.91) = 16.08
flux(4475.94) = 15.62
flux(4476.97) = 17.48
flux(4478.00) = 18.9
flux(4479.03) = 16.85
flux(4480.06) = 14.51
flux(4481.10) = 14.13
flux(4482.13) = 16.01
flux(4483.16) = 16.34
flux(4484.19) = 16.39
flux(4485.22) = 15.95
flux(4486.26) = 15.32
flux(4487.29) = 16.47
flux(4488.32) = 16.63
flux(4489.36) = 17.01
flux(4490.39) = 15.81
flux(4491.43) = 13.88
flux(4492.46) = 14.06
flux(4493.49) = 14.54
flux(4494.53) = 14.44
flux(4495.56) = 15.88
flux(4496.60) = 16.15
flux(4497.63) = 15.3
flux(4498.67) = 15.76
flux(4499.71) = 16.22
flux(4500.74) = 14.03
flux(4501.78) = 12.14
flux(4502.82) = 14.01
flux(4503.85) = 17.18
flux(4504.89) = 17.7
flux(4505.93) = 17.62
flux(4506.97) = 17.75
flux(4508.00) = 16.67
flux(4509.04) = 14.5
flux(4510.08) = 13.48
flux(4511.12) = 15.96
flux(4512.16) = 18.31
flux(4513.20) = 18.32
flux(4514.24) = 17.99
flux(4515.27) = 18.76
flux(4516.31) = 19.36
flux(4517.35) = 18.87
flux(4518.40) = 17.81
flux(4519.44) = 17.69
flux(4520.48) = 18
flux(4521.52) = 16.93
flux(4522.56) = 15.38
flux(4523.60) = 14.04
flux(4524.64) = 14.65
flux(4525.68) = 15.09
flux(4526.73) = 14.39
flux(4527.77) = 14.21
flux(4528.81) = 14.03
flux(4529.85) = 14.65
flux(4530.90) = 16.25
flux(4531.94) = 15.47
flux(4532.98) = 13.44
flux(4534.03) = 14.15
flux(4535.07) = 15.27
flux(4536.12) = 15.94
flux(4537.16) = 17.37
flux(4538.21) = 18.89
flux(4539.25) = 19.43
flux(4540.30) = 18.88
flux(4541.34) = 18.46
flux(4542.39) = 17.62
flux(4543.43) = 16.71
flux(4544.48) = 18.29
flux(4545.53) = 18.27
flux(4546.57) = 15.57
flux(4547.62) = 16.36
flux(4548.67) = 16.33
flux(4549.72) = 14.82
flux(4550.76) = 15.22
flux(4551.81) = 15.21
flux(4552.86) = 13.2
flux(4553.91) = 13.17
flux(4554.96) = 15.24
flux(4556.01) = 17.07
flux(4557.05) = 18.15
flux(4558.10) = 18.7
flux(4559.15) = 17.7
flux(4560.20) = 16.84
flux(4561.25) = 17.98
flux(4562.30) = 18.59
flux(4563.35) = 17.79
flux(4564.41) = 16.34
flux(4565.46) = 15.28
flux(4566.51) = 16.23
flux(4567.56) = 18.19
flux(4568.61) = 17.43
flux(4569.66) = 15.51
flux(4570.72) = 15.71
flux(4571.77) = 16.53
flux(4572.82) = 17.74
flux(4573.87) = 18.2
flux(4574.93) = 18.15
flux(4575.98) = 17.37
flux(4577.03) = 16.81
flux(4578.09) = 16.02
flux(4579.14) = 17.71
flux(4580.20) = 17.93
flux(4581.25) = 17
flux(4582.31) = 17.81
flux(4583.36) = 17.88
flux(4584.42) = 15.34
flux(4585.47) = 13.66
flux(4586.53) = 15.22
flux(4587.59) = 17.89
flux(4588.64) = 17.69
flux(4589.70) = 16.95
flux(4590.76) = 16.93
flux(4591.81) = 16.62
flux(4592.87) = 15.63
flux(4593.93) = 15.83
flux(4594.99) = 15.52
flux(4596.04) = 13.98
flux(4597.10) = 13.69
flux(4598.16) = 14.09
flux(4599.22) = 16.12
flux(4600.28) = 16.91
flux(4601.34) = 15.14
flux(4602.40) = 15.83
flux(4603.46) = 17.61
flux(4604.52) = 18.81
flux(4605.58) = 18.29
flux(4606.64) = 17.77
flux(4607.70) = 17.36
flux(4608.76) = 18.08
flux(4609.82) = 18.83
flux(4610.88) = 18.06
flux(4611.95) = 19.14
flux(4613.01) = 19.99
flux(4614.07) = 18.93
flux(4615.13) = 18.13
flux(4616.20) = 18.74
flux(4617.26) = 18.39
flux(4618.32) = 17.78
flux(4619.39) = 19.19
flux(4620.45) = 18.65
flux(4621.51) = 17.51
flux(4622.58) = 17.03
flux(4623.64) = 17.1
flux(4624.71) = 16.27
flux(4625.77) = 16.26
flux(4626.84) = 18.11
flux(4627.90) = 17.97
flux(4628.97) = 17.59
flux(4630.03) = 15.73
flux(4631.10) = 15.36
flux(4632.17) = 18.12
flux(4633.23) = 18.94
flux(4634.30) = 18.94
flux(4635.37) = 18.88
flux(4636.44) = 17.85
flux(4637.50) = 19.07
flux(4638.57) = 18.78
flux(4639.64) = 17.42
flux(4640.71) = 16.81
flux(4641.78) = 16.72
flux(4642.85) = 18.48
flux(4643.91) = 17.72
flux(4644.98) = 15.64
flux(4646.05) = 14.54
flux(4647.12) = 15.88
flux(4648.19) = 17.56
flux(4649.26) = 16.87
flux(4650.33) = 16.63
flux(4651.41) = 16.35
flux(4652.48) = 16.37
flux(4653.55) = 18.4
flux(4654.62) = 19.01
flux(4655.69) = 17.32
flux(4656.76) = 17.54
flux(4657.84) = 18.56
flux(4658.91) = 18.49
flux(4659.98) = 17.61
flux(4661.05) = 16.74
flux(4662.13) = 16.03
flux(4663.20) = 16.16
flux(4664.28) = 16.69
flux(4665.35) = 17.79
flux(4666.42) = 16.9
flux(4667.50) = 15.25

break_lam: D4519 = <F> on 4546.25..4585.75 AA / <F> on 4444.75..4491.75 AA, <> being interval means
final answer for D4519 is 1.11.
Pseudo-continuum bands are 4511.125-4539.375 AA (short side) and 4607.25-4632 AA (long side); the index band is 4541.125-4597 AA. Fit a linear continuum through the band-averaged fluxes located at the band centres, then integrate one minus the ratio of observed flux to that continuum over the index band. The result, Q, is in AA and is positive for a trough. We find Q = 1.5 AA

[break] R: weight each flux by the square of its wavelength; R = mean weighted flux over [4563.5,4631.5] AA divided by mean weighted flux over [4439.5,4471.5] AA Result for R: 1.26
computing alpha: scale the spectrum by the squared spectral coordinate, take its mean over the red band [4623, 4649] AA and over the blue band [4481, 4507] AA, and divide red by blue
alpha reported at 1.2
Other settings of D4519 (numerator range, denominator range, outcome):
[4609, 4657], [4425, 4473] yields 1.21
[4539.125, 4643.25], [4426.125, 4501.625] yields 1.14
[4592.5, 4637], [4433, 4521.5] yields 1.12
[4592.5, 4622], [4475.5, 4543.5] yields 1.07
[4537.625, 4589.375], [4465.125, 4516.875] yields 1.06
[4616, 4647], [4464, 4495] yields 1.12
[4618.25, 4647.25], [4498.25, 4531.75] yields 1.08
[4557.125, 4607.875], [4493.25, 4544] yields 1.03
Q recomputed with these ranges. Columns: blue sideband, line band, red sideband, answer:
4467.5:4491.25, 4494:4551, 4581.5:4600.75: -0.9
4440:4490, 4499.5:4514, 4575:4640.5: -0.3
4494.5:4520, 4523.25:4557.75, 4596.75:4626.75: 1.8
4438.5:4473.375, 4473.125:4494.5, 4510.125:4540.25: -0.9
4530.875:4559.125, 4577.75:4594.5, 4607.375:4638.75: 0.6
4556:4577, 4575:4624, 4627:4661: 0.7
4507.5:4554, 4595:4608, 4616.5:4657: 0.6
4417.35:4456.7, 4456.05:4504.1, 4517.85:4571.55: 0.9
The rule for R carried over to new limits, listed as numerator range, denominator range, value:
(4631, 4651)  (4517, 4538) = 1.17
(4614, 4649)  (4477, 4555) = 1.15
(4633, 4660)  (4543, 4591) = 1.09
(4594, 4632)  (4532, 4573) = 1.06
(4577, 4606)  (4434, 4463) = 1.20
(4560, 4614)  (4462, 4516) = 1.12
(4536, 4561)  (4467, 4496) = 1.10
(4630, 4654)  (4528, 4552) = 1.10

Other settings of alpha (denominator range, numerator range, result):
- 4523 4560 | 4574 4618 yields 1.09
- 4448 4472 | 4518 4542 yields 1.20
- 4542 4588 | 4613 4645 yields 1.10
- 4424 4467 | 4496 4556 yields 1.16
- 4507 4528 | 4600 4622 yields 1.14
